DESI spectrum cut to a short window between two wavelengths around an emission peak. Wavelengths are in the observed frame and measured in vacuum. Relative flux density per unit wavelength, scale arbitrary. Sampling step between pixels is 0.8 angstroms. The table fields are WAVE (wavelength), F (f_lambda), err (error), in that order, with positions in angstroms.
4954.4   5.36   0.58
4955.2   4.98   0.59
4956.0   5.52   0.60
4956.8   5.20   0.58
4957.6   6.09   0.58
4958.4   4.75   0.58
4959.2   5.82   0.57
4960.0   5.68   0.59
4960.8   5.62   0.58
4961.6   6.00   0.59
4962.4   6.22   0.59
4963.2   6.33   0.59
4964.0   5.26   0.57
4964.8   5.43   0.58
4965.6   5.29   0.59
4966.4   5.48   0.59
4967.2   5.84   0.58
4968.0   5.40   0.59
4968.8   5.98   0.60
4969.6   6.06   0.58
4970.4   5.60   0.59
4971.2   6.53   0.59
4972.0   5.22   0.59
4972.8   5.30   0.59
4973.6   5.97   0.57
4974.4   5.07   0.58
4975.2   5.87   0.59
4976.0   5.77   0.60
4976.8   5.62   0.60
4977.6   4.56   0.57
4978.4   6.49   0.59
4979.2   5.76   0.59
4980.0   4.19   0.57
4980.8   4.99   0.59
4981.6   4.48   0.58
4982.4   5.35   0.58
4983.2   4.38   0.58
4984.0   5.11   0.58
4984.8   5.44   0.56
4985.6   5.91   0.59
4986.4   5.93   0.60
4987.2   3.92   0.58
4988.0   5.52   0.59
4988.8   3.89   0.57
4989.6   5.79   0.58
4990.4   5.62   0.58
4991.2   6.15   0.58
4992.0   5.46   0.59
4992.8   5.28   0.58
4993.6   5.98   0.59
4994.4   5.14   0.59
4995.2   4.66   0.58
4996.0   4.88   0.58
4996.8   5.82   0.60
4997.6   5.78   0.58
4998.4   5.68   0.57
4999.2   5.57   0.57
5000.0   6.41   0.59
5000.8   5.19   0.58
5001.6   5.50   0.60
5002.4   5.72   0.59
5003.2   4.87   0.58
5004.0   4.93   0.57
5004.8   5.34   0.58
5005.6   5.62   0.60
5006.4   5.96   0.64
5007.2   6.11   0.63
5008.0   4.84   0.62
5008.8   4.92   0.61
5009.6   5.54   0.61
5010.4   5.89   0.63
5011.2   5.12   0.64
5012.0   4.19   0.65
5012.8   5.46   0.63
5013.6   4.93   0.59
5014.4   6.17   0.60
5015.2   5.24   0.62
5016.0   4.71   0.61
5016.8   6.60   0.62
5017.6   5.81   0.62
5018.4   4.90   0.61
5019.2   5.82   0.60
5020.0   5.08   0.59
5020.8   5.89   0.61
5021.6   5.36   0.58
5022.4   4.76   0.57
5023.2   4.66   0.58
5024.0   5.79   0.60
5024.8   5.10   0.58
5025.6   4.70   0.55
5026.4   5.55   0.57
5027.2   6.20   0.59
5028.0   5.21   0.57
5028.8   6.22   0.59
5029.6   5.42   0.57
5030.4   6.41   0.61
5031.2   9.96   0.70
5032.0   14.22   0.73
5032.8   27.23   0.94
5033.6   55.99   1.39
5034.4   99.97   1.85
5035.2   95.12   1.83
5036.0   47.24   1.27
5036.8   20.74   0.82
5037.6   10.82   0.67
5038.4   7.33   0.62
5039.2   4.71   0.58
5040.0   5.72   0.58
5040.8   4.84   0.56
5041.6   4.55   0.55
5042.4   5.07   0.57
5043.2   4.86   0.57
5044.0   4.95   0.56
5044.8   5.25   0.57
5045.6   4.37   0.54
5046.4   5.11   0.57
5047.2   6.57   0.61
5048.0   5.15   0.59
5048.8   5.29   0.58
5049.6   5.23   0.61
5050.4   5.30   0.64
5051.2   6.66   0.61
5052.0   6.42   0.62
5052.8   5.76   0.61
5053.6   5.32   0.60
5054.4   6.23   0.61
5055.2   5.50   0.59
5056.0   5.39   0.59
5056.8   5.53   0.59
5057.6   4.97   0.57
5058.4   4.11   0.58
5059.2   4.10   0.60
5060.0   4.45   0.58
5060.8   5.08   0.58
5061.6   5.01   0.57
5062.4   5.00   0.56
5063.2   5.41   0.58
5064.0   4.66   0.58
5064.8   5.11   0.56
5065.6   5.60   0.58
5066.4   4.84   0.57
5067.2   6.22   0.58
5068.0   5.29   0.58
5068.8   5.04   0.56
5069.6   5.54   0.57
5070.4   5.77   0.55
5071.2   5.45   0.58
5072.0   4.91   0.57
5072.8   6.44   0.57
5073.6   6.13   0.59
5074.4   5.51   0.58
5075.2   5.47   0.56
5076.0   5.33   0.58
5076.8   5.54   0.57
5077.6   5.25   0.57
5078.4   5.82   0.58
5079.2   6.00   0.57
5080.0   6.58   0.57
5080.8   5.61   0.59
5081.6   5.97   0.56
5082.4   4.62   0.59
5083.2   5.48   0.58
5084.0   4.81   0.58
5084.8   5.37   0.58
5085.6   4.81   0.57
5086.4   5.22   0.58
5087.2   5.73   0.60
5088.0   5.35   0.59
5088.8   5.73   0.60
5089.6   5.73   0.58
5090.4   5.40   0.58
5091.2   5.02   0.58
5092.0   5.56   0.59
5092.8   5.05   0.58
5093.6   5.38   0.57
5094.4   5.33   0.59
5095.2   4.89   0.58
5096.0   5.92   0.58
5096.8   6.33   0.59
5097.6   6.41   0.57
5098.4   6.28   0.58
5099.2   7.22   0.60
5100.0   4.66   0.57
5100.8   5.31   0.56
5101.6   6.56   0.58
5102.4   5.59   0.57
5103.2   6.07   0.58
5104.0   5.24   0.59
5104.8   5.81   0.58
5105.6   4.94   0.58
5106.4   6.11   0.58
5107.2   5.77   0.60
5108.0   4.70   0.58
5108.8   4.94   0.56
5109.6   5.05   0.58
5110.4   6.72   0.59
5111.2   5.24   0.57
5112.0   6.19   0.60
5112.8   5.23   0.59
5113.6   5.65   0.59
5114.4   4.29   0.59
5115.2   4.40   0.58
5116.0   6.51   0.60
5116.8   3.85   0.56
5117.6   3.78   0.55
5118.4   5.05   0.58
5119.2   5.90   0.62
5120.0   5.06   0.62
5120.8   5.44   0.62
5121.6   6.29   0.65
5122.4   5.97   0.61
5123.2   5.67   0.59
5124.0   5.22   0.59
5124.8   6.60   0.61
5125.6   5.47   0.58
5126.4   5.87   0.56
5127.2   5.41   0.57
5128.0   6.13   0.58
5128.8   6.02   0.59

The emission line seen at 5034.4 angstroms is H-beta 4861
